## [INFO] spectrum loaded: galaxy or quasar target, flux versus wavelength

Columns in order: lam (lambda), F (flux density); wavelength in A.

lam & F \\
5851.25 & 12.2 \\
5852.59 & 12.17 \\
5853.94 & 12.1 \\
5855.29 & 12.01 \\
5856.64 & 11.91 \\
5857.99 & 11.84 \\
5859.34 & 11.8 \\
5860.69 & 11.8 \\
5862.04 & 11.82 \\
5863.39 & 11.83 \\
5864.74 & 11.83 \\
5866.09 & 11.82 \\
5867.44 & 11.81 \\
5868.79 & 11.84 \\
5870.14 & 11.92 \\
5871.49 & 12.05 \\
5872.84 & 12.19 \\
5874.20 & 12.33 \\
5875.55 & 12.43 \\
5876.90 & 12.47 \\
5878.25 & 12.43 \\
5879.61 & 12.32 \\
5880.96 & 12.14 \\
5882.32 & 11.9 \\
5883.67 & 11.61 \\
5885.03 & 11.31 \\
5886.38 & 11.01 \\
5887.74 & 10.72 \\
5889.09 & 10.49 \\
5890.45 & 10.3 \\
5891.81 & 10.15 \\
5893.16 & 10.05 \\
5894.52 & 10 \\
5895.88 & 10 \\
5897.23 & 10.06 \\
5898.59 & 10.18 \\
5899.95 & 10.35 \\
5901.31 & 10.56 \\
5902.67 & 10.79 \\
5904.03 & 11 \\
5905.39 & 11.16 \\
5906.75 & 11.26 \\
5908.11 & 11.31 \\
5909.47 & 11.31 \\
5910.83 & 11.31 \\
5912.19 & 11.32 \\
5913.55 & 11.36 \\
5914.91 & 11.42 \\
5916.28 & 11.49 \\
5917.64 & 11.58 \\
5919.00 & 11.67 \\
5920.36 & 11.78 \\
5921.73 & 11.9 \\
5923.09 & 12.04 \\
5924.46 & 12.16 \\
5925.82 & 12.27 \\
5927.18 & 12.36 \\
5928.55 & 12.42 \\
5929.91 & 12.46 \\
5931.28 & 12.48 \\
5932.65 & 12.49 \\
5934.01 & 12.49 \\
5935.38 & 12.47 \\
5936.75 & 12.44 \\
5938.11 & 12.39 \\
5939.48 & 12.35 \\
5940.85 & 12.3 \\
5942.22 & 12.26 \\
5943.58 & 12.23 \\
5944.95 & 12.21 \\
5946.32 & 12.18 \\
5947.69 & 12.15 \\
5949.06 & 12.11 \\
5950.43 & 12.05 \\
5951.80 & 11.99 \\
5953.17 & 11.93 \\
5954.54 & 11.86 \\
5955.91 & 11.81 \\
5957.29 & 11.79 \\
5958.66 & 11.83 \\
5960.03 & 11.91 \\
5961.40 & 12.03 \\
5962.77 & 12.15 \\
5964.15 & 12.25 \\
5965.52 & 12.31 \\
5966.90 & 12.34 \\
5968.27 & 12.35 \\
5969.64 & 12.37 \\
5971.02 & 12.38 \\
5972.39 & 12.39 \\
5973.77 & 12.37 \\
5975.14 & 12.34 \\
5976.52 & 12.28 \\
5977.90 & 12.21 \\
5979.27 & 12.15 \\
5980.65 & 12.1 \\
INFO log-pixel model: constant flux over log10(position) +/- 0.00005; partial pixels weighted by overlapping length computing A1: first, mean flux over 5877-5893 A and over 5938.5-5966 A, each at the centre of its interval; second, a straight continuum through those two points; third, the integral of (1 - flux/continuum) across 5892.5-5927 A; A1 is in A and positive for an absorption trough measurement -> 1.3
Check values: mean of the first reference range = 11.3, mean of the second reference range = 12.1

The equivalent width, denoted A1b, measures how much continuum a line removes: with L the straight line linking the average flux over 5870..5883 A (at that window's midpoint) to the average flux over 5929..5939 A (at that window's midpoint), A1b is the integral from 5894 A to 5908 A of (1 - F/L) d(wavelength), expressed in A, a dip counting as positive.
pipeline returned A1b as 1.99 A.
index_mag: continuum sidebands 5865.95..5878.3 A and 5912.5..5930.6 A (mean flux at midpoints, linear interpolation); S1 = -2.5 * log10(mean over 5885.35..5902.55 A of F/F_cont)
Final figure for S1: 0.16 mag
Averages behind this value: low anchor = 12.1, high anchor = 11.9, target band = 10.4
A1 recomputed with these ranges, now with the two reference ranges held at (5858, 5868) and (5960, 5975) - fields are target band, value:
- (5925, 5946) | -0.4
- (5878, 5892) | 0.7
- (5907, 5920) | 0.7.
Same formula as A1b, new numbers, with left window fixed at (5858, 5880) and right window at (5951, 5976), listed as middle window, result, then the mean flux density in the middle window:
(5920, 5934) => -0.2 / 12.3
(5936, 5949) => -0.2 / 12.3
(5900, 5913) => 1.1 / 11.1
